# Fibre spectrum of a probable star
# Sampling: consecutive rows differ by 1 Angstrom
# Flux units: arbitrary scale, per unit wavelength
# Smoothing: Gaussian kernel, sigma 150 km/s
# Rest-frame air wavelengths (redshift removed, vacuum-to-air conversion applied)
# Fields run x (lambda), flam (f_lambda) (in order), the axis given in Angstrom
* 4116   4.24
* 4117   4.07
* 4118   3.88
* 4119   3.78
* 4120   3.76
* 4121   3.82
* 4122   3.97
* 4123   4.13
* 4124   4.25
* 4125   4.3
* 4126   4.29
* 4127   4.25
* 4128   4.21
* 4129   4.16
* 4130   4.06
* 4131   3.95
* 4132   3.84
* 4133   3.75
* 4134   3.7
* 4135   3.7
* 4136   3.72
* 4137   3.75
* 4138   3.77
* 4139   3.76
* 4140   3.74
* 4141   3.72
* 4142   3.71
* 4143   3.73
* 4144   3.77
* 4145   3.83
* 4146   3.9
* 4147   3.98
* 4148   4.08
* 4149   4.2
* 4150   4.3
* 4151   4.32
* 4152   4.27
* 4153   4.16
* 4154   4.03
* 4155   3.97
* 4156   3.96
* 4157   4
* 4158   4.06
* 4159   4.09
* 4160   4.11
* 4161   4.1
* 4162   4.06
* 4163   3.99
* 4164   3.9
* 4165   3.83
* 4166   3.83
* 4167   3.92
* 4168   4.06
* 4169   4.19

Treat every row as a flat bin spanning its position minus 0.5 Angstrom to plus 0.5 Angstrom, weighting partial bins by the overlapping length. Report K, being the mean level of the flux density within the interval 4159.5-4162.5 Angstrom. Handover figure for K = 4.09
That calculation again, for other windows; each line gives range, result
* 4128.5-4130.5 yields 4.11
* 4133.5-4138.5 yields 3.73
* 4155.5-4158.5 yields 4.01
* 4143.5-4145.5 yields 3.8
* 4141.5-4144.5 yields 3.74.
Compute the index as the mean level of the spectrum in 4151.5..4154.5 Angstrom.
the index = 4.15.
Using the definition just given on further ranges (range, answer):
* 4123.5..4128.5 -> 4.26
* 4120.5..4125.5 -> 4.09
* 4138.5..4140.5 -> 3.75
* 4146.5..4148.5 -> 4.03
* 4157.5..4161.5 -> 4.09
